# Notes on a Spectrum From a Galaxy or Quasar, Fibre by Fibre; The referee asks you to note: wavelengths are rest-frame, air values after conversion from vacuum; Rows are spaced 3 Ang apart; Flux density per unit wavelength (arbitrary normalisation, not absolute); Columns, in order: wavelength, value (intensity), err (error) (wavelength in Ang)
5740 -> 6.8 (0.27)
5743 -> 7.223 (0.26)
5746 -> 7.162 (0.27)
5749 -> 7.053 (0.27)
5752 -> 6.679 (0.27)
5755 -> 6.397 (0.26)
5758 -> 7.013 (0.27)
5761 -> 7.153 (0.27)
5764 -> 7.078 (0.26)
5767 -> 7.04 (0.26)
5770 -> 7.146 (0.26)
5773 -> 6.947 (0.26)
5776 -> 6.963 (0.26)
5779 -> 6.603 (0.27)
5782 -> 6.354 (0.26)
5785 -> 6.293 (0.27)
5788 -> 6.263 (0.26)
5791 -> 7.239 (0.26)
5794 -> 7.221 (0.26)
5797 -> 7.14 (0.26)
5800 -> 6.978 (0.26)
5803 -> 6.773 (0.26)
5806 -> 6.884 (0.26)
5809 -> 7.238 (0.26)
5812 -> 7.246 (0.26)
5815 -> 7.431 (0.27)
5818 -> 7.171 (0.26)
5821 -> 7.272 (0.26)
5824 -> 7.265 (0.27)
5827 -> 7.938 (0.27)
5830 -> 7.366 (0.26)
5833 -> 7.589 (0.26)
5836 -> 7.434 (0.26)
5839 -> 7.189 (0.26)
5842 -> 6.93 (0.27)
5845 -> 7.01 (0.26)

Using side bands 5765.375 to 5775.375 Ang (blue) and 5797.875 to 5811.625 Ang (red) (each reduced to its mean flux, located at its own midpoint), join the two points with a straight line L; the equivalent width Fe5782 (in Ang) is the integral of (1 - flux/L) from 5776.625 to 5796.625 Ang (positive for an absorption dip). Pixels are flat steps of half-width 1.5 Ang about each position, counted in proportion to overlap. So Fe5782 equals 0.9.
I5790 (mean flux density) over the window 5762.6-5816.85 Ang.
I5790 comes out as 6.94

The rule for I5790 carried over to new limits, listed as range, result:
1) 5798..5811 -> 6.99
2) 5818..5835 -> 7.46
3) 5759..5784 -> 6.9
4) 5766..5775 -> 7.04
